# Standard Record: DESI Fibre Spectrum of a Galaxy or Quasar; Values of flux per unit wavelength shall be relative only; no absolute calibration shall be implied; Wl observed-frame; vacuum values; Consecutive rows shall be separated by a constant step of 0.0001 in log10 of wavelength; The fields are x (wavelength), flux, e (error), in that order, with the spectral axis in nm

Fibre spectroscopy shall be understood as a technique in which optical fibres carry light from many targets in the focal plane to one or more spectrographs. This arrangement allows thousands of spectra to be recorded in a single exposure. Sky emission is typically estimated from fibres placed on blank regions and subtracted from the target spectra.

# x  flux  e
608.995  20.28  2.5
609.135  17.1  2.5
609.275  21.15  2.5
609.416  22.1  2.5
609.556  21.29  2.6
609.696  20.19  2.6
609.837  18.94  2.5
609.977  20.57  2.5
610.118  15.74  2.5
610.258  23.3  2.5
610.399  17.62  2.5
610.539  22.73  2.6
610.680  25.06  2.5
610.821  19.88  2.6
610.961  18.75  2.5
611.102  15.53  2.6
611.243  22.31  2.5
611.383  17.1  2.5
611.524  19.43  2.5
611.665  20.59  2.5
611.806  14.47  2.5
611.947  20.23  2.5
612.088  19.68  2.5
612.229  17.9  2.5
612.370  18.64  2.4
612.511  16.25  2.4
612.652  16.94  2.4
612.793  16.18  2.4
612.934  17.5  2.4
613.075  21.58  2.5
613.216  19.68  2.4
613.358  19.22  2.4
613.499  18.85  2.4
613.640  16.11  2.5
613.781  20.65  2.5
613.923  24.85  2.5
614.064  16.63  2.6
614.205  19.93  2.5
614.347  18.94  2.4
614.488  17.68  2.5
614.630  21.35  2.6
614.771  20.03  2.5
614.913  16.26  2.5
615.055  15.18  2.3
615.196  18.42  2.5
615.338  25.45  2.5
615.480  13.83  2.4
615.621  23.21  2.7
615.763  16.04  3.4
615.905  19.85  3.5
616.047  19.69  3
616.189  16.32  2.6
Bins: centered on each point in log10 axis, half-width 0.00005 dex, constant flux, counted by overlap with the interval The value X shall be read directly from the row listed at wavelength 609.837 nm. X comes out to 18.94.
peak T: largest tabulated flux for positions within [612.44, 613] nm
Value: 17.5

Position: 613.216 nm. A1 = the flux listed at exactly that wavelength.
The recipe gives 19.68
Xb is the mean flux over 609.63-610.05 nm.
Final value 19.8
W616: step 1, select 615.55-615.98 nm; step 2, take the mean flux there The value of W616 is 19.7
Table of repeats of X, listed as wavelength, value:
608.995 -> 20.28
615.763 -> 16.04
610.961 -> 18.75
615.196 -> 18.42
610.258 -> 23.3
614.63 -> 21.35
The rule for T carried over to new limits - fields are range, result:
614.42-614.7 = 21.35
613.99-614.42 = 19.93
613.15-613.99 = 24.85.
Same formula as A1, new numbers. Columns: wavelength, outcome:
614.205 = 19.93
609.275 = 21.15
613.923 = 24.85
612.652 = 16.94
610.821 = 19.88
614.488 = 17.68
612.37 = 18.64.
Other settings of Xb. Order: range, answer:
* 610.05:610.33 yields 19.5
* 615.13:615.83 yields 19.4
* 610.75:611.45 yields 18.7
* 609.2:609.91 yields 20.7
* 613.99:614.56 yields 18.3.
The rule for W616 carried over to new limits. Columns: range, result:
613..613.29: 20.5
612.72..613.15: 18.4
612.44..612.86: 16.5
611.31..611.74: 19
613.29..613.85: 18.7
